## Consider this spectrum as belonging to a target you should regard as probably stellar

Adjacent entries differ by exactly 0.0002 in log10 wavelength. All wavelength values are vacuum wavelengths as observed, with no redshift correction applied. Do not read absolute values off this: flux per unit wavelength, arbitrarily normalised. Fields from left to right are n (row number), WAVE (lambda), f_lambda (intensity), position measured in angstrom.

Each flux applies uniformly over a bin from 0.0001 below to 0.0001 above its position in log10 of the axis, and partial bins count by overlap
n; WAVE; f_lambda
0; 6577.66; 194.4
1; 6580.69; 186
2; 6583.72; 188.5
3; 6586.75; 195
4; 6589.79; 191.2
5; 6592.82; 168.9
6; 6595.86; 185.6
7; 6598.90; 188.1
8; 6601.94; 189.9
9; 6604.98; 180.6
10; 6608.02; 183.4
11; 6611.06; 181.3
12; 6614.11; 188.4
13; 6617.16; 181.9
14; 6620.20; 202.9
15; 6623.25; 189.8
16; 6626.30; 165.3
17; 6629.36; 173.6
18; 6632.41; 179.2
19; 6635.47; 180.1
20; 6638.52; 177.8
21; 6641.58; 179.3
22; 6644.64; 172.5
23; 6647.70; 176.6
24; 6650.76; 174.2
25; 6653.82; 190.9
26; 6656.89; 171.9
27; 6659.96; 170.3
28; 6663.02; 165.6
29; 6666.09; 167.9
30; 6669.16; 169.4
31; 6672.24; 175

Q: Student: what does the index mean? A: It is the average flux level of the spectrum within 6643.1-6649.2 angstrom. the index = 175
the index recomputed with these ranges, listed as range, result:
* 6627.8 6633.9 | 176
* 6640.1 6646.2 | 176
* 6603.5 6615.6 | 183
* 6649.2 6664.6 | 175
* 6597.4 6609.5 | 186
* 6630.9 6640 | 179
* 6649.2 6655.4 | 182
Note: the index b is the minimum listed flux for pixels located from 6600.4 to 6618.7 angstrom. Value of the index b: 180.6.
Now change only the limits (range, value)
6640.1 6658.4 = 171.9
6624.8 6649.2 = 165.3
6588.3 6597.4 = 168.9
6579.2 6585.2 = 186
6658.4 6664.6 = 165.6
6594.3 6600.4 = 185.6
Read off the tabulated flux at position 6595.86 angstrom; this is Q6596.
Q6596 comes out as 185.6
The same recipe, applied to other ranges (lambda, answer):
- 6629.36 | 173.6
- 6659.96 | 170.3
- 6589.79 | 191.2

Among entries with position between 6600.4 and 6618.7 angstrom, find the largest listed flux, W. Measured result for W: 189.9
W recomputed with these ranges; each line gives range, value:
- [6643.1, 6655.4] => 190.9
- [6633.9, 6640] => 180.1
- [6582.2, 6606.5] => 195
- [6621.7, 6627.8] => 189.8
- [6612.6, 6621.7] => 202.9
